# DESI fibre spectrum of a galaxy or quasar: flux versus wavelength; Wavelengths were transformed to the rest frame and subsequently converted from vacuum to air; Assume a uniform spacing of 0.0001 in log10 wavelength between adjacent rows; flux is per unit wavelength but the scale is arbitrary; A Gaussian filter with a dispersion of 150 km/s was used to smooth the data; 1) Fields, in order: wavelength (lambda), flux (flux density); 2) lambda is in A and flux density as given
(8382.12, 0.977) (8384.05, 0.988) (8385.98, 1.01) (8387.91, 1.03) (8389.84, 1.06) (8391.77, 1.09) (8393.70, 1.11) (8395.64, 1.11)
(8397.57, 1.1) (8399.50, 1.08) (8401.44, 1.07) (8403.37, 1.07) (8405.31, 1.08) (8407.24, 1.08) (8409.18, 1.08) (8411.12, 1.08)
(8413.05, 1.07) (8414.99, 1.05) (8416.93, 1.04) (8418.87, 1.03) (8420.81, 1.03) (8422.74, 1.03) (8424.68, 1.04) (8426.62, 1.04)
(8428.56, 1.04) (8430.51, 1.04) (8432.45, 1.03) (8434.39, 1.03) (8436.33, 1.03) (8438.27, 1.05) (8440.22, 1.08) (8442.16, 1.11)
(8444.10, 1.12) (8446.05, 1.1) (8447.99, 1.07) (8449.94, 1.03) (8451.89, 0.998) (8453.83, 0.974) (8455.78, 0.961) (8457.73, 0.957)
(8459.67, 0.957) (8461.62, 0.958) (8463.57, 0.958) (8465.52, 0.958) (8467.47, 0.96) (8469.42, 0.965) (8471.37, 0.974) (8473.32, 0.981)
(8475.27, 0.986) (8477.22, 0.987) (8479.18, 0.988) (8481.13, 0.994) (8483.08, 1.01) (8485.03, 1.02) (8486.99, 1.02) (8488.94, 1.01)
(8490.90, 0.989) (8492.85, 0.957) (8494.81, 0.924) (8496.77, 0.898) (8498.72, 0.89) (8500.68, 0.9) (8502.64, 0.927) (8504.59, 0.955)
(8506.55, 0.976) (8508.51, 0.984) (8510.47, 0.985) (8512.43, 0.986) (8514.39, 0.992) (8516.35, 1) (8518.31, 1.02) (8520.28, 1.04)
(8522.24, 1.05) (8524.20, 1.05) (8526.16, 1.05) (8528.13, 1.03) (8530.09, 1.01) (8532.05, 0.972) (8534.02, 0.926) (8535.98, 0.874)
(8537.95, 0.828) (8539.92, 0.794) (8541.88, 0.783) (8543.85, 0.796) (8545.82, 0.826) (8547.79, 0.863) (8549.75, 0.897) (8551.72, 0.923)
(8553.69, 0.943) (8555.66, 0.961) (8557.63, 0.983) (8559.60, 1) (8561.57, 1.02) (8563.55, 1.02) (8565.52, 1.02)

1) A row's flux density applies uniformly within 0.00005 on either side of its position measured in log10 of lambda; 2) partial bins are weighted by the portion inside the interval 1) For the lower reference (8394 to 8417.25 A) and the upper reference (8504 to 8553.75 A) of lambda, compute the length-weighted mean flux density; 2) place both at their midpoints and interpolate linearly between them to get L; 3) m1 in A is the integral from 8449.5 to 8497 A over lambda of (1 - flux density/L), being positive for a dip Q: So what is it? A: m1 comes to 1.3 A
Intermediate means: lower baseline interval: 1.08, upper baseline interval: 0.944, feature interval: 0.977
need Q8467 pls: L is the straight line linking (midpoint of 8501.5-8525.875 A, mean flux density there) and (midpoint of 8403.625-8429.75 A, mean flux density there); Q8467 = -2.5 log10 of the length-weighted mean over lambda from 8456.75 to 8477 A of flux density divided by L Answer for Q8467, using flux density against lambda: 0.064 mag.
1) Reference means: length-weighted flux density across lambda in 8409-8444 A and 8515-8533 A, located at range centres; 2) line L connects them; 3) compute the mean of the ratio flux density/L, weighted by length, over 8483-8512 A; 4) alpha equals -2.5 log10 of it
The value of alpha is 0.08 mag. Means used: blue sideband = 1.05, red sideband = 1.02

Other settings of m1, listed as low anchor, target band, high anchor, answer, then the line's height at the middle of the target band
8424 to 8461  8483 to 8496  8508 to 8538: 0.29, 1.01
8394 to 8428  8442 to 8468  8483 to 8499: 0.18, 1.01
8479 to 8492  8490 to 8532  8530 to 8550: -2.02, 0.939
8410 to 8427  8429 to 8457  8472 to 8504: -0.69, 1.02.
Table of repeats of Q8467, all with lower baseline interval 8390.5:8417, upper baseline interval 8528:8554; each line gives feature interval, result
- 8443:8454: -0.040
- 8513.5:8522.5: -0.113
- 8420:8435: 0.011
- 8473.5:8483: -0.018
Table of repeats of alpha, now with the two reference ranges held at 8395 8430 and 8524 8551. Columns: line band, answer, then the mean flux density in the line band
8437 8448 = -0.07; 1.09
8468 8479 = 0.01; 0.978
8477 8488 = -0.03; 1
